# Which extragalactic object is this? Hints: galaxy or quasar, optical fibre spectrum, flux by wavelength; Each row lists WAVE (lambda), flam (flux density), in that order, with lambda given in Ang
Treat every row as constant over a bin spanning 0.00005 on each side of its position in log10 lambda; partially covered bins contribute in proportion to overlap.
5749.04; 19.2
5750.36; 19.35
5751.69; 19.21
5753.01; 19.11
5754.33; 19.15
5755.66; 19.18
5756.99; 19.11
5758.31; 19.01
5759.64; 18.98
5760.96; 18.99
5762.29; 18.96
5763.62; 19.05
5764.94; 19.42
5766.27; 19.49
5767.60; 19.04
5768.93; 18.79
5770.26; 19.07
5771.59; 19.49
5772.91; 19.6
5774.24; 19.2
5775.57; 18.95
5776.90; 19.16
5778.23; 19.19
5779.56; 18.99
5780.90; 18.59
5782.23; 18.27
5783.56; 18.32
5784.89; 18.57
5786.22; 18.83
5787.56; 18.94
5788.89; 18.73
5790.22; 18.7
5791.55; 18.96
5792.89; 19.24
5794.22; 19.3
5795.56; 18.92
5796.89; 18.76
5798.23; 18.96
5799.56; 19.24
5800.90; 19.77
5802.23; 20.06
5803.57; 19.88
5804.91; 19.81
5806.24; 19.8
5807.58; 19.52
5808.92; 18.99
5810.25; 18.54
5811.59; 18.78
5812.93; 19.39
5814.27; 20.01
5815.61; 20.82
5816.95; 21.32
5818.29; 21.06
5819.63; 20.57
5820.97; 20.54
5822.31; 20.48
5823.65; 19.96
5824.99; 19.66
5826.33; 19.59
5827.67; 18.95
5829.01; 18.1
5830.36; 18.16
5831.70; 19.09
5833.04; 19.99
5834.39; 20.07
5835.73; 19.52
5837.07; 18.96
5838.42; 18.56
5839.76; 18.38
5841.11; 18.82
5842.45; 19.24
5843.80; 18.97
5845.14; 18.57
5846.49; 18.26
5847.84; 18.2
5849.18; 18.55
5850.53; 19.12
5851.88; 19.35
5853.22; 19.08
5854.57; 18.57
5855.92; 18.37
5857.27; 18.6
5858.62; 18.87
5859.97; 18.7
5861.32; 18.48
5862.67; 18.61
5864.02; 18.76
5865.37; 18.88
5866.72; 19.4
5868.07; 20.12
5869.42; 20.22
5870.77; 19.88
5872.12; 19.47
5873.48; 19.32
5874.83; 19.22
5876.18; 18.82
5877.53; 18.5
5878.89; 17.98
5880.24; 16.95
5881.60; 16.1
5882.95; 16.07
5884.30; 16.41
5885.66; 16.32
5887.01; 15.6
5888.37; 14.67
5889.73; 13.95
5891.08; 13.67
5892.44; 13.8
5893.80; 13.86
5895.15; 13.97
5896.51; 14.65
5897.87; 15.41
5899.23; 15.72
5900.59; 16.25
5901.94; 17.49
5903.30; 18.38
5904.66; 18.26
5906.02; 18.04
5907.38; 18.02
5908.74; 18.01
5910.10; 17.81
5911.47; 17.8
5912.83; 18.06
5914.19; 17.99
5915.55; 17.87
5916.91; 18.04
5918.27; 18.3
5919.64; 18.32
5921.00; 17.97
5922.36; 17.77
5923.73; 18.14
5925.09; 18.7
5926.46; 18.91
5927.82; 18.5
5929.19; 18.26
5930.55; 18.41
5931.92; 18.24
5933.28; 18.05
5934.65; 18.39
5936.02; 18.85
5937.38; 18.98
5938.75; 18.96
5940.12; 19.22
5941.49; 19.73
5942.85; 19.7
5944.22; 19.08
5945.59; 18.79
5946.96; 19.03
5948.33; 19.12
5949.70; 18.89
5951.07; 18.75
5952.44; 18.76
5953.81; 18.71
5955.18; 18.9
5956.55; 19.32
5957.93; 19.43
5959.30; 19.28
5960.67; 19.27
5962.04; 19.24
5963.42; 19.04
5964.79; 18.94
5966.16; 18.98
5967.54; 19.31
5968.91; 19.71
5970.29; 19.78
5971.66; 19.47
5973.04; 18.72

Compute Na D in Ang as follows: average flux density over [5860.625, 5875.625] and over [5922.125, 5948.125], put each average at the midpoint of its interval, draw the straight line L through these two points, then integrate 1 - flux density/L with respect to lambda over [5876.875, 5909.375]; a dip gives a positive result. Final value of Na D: 4.98 Ang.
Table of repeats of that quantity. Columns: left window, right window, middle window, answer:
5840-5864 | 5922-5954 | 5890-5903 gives 2.56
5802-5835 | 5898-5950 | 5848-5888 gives 1.38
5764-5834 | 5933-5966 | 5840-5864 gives 0.63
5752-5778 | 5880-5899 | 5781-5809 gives -1.47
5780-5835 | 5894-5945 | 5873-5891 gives 1.60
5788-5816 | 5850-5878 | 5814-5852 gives -0.40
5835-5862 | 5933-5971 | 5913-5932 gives 0.76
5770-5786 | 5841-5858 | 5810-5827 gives -1.14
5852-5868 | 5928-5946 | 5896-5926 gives 1.91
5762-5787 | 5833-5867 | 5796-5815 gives -0.46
